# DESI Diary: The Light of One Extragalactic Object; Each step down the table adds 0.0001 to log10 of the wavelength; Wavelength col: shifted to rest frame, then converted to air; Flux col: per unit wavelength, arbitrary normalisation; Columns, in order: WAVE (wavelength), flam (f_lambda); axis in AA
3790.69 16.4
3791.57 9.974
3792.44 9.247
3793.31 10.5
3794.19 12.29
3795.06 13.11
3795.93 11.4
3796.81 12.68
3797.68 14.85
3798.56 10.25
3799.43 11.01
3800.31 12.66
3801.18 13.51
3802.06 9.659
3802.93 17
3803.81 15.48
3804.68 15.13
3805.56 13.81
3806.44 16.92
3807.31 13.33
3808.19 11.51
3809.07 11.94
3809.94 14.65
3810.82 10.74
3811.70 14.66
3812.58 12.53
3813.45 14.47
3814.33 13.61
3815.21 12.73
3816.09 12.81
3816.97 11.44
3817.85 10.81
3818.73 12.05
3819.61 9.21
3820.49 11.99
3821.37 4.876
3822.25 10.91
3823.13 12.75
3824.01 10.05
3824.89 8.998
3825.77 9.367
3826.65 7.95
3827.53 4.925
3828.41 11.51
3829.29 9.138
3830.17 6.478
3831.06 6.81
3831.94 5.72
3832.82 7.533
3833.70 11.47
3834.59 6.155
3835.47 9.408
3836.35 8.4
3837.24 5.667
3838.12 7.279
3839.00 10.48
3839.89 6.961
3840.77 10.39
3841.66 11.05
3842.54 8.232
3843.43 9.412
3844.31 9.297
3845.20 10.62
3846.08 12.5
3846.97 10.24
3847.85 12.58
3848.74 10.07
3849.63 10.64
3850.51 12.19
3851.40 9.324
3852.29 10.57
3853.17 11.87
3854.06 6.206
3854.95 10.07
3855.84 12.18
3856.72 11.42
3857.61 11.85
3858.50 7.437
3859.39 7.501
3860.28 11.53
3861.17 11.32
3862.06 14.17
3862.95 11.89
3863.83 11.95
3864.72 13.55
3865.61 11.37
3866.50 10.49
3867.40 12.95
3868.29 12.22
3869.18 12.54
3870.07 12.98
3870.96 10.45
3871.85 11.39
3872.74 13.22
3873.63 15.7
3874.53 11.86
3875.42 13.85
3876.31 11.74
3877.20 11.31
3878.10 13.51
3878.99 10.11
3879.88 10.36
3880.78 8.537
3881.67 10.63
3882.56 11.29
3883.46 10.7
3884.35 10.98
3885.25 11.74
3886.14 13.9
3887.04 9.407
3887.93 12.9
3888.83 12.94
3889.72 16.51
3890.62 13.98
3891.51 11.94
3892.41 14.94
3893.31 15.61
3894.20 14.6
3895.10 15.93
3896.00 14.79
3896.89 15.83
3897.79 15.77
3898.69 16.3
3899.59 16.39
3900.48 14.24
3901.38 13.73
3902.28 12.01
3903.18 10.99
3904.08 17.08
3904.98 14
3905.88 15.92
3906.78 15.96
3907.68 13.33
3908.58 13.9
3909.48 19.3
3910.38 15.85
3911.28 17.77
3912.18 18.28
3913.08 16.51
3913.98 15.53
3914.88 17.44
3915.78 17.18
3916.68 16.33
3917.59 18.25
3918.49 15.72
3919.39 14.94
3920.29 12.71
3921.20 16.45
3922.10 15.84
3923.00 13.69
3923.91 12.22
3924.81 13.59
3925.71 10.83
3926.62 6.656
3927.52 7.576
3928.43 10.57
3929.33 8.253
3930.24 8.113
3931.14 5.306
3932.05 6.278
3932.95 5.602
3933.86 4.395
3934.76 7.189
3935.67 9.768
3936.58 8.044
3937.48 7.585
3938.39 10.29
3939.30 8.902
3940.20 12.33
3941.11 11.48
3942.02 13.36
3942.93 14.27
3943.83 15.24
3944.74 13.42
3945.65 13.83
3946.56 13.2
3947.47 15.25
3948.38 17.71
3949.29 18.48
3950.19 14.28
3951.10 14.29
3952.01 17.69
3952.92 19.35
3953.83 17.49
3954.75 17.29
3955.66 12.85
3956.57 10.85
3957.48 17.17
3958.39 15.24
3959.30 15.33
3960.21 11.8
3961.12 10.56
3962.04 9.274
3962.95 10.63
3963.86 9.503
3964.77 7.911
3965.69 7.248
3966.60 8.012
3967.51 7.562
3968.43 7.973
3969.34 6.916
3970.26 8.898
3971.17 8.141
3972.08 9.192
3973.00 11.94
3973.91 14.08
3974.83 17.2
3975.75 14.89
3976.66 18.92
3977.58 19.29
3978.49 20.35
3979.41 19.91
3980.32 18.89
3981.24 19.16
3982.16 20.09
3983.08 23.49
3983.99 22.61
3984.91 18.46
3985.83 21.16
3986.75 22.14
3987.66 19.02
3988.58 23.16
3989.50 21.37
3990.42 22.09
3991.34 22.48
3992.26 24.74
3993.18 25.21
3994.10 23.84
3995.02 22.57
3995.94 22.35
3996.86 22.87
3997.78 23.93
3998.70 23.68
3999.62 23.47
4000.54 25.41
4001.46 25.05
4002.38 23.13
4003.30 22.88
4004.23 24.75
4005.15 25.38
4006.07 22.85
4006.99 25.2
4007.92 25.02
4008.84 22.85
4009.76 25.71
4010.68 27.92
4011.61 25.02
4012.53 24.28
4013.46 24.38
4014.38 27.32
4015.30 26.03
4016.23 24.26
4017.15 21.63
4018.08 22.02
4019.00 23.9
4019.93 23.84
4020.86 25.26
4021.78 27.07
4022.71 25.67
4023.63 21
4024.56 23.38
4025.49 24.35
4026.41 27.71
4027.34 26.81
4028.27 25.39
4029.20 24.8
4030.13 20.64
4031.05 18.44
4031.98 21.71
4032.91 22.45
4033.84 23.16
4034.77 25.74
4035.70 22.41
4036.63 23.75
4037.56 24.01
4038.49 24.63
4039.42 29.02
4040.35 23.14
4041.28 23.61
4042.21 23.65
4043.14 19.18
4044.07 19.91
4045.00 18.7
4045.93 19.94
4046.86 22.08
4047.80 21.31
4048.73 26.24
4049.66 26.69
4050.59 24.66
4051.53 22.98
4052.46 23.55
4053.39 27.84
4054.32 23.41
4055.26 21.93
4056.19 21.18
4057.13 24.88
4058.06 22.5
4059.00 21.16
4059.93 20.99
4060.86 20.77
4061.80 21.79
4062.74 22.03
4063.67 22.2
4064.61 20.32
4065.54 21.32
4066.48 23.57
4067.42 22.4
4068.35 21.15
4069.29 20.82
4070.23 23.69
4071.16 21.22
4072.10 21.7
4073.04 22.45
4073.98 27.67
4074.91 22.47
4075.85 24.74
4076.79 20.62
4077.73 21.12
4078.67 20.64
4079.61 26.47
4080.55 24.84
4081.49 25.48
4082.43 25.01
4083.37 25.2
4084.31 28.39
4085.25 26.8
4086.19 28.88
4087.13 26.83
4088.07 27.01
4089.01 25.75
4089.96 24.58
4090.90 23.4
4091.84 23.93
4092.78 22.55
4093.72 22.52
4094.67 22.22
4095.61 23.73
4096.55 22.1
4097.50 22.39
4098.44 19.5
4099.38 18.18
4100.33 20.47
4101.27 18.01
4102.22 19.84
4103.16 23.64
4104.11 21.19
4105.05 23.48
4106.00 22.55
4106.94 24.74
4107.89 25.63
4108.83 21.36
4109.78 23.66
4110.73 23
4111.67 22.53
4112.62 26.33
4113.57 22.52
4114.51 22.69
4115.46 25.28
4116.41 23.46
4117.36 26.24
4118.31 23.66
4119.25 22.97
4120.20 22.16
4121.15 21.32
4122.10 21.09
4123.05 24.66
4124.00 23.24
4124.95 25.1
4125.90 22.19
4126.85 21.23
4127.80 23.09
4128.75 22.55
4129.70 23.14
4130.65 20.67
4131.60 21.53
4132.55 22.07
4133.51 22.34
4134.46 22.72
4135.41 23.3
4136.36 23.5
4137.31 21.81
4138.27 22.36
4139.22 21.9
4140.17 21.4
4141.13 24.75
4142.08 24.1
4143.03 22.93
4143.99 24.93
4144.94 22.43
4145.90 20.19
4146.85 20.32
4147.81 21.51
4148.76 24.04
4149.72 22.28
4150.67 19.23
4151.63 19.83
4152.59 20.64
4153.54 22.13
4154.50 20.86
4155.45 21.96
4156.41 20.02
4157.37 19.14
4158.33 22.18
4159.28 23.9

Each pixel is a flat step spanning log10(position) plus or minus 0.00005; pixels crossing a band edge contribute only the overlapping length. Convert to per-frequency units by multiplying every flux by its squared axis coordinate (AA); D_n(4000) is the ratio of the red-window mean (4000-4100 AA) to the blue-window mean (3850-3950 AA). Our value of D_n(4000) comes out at 2.02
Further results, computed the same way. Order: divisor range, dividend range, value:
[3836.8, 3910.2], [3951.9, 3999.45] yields 1.45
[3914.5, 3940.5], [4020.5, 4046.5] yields 2.23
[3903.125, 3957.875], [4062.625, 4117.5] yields 1.89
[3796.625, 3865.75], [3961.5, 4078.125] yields 2.18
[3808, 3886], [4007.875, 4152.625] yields 2.44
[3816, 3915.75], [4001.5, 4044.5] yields 2.20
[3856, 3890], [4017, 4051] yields 2.16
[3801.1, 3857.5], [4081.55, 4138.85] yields 2.52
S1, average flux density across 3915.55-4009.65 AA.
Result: 15.7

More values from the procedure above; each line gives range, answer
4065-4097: 23.9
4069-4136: 23.2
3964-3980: 12.3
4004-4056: 23.9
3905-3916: 16.3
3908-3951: 12.8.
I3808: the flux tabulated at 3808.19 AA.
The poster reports 11.51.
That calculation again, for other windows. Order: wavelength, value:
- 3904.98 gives 14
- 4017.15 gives 21.63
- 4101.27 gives 18.01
